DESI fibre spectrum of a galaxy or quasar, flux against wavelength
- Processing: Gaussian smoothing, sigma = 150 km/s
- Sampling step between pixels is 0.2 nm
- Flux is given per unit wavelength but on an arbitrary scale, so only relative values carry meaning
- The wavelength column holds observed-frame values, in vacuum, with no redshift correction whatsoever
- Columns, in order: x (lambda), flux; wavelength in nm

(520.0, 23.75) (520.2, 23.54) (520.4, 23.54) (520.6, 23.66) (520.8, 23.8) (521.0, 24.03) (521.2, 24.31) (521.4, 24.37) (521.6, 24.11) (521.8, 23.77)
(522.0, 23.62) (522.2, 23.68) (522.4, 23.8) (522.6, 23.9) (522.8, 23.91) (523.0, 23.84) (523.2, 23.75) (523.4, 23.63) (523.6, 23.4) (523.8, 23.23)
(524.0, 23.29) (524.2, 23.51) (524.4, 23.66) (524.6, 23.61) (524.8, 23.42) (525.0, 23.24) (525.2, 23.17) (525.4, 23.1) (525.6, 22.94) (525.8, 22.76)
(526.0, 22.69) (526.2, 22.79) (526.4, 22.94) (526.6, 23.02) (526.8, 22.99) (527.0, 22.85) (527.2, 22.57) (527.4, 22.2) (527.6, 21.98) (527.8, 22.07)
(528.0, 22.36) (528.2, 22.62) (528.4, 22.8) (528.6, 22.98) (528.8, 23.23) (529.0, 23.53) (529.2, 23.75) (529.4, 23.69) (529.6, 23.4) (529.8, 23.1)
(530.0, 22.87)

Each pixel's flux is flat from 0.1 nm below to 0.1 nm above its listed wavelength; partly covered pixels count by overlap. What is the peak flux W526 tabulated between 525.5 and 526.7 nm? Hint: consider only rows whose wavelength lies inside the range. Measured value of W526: 23.02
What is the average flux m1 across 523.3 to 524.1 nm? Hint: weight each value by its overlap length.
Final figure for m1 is 23.4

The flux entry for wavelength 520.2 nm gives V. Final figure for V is 23.54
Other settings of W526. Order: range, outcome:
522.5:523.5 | 23.91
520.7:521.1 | 24.03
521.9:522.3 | 23.68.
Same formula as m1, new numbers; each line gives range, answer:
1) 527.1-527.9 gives 22.2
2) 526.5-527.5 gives 22.7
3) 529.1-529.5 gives 23.7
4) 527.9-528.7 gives 22.7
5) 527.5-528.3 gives 22.3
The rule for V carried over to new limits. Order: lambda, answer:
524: 23.29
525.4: 23.1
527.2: 22.57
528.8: 23.23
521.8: 23.77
